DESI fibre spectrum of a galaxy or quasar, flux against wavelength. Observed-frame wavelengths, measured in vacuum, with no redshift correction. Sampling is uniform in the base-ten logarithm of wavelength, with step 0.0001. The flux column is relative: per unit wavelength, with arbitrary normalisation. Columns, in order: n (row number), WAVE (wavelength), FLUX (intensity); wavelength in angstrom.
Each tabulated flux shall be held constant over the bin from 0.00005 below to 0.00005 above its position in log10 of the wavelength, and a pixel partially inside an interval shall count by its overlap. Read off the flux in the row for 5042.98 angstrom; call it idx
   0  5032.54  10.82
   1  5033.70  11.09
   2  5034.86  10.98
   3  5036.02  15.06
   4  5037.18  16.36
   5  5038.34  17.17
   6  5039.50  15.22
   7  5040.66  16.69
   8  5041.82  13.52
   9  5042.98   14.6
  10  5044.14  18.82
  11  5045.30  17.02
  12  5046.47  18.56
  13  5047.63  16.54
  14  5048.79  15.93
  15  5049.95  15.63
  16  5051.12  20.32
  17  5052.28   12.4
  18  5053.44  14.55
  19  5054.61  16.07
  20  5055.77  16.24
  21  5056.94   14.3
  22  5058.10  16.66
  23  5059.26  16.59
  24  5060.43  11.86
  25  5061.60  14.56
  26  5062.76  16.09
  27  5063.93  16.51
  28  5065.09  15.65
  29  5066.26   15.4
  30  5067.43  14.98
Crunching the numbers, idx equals 14.6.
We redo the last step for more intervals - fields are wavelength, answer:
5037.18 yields 16.36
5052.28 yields 12.4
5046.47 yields 18.56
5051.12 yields 20.32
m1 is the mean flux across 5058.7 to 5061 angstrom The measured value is 14.2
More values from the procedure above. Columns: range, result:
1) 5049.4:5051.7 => 18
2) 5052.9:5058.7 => 15.6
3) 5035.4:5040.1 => 15.9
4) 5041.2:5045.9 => 16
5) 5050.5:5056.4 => 15.9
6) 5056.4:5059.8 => 15.9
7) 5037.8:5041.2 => 16.4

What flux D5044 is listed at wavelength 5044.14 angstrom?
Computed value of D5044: 18.82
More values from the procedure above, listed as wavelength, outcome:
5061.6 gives 14.56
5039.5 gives 15.22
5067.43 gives 14.98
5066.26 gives 15.4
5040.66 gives 16.69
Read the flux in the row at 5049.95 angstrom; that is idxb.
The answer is 15.63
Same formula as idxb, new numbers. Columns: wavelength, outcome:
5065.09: 15.65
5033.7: 11.09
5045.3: 17.02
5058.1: 16.66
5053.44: 14.55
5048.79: 15.93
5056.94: 14.3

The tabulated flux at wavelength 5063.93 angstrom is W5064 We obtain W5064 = 16.51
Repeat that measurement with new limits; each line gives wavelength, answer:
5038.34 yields 17.17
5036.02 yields 15.06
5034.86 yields 10.98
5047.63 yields 16.54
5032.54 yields 10.82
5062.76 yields 16.09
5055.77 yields 16.24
